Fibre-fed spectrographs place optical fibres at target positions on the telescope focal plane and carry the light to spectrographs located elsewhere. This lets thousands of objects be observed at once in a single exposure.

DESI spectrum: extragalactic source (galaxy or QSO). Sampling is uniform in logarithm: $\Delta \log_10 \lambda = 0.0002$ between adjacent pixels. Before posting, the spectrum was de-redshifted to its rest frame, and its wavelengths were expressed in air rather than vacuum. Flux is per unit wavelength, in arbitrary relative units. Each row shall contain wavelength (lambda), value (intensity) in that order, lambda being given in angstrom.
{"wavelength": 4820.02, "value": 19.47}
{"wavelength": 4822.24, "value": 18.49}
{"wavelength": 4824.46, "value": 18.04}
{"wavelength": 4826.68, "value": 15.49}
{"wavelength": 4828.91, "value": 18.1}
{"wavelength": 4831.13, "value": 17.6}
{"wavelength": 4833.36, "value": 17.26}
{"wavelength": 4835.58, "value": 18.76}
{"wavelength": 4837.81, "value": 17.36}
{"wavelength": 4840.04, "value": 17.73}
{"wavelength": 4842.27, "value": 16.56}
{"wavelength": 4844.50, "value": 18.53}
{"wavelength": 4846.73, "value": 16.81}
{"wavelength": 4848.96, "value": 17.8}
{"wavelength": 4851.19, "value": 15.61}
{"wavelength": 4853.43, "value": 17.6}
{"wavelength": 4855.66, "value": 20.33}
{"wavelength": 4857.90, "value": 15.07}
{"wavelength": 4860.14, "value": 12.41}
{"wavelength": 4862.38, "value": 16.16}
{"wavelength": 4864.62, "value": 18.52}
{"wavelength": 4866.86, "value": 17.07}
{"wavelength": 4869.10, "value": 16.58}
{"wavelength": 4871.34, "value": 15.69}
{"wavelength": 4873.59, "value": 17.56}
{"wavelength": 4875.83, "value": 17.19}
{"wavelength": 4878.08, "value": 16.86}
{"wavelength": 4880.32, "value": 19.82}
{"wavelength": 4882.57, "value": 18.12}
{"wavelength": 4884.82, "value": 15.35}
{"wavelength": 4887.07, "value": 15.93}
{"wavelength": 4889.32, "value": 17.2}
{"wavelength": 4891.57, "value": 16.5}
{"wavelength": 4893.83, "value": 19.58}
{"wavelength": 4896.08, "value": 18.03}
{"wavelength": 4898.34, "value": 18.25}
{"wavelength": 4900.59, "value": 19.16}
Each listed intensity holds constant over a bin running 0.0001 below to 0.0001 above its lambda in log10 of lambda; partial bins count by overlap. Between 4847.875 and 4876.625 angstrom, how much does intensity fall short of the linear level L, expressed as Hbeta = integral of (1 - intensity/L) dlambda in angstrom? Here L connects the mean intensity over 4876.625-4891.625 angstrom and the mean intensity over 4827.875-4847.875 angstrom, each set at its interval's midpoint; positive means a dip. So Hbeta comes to 1.1 angstrom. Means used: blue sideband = 17.6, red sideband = 17.2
